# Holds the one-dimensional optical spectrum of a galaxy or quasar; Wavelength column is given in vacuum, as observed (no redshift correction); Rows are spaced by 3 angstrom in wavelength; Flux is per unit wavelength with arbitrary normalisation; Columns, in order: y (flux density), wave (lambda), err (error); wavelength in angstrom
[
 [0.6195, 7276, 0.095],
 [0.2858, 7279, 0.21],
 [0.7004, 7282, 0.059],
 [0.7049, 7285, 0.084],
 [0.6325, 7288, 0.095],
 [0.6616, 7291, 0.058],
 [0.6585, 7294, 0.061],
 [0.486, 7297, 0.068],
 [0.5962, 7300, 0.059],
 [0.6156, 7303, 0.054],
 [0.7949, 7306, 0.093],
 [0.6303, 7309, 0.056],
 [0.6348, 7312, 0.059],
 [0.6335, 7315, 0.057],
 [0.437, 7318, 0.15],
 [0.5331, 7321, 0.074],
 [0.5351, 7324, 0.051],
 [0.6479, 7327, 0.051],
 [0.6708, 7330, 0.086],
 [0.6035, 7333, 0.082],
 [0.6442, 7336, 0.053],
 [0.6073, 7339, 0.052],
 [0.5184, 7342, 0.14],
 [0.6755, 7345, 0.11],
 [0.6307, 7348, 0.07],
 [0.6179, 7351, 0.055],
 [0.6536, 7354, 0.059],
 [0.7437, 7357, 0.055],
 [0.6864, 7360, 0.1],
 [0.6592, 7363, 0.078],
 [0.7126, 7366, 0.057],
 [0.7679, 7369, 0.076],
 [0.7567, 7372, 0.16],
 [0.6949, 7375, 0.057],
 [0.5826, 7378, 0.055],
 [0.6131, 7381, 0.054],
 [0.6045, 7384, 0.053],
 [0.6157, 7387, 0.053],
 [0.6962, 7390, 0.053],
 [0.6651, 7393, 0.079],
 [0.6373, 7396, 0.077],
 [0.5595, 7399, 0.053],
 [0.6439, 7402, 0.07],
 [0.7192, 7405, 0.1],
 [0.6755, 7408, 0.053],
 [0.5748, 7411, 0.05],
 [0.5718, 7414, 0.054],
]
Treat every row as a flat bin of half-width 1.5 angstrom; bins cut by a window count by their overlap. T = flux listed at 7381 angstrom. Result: 0.6131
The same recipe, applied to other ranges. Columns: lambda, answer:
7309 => 0.6303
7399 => 0.5595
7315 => 0.6335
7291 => 0.6616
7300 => 0.5962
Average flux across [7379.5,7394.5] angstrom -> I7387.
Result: 0.639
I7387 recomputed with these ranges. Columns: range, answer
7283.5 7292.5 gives 0.666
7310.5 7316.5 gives 0.634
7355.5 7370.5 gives 0.714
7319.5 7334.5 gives 0.598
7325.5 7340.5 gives 0.635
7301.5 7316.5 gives 0.662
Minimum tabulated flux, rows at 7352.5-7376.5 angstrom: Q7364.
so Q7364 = 0.6536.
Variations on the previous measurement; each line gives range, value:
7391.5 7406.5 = 0.5595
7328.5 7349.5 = 0.5184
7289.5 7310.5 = 0.486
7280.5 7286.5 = 0.7004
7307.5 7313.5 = 0.6303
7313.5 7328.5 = 0.437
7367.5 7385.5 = 0.5826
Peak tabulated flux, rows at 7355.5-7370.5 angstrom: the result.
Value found 0.7679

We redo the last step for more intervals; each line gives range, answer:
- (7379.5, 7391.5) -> 0.6962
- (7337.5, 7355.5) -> 0.6755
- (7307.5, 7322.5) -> 0.6348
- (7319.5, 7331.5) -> 0.6708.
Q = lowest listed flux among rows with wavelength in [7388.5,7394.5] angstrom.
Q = 0.6651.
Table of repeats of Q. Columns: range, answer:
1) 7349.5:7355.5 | 0.6179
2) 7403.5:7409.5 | 0.6755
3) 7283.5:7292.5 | 0.6325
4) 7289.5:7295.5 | 0.6585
